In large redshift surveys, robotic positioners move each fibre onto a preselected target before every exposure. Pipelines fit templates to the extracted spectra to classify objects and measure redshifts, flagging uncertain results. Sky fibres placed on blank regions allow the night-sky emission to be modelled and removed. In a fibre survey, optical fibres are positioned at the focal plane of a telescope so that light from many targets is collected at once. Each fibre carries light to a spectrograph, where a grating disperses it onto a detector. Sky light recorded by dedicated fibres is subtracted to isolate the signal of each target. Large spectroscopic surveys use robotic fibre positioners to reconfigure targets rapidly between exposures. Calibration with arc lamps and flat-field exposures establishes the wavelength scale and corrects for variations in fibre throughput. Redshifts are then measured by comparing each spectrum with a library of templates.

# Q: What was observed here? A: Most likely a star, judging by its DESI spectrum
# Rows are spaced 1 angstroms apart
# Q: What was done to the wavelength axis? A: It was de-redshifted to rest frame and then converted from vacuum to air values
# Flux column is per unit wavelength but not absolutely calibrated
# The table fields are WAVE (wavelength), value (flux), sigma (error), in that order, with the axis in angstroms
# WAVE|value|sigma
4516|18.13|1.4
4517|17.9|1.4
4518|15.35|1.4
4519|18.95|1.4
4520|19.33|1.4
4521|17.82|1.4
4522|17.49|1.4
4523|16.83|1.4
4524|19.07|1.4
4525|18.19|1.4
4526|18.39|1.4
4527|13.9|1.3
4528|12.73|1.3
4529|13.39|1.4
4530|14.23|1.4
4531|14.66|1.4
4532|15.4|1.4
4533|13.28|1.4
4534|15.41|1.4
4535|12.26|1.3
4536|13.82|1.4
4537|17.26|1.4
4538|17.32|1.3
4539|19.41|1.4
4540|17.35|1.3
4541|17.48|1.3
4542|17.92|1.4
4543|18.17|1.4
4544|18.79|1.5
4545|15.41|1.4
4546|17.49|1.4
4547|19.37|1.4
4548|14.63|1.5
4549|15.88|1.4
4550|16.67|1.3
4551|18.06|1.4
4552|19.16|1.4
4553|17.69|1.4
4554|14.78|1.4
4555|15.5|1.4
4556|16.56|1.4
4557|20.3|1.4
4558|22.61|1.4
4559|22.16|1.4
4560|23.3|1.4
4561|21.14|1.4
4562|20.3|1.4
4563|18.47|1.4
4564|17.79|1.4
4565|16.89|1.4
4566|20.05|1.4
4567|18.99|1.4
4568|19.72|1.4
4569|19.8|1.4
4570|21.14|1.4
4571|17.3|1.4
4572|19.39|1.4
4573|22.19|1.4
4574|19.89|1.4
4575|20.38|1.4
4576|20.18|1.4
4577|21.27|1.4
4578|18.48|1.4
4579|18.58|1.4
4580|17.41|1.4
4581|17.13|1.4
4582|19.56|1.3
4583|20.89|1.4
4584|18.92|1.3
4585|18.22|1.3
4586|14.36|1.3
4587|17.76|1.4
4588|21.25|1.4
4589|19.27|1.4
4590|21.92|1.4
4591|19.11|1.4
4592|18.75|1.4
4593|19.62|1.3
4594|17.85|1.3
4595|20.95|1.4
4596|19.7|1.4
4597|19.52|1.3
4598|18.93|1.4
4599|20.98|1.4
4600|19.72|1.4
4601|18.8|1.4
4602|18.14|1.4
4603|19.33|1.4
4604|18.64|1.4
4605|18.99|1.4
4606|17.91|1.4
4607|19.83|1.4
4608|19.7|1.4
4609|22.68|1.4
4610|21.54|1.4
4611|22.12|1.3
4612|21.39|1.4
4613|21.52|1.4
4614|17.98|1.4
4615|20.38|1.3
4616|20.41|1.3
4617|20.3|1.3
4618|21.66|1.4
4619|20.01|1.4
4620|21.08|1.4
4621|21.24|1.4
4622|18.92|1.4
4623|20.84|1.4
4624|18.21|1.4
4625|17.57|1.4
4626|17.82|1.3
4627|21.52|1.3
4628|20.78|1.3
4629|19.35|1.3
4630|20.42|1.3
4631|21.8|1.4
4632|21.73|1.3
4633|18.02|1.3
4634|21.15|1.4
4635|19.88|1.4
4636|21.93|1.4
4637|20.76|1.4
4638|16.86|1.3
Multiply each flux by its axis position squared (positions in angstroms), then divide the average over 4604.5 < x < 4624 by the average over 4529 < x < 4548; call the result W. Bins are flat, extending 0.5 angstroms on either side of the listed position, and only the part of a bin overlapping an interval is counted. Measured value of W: 1.30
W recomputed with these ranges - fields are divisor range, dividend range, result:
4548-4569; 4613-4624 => 1.11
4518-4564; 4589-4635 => 1.19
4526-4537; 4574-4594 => 1.37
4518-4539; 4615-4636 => 1.31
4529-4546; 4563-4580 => 1.22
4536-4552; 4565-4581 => 1.14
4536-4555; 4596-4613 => 1.19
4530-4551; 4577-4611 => 1.21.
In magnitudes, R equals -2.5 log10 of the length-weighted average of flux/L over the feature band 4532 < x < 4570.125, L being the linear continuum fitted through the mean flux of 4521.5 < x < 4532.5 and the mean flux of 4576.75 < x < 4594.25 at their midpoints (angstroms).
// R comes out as -0.047 mag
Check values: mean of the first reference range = 15.8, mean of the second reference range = 18.9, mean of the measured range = 17.9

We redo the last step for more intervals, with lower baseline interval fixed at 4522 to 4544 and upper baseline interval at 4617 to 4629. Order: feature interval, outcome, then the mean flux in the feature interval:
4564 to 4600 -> -0.06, 19.3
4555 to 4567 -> -0.14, 19.7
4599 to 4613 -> -0.04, 20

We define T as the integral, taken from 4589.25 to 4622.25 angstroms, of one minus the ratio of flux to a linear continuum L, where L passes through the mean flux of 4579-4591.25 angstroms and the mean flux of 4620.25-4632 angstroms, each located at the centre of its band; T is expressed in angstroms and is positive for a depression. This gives -1.0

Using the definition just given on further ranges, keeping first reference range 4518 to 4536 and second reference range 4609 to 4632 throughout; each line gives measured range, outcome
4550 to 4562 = -1.3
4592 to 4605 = 0.0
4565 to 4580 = -1.3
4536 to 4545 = -0.6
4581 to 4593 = -0.2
